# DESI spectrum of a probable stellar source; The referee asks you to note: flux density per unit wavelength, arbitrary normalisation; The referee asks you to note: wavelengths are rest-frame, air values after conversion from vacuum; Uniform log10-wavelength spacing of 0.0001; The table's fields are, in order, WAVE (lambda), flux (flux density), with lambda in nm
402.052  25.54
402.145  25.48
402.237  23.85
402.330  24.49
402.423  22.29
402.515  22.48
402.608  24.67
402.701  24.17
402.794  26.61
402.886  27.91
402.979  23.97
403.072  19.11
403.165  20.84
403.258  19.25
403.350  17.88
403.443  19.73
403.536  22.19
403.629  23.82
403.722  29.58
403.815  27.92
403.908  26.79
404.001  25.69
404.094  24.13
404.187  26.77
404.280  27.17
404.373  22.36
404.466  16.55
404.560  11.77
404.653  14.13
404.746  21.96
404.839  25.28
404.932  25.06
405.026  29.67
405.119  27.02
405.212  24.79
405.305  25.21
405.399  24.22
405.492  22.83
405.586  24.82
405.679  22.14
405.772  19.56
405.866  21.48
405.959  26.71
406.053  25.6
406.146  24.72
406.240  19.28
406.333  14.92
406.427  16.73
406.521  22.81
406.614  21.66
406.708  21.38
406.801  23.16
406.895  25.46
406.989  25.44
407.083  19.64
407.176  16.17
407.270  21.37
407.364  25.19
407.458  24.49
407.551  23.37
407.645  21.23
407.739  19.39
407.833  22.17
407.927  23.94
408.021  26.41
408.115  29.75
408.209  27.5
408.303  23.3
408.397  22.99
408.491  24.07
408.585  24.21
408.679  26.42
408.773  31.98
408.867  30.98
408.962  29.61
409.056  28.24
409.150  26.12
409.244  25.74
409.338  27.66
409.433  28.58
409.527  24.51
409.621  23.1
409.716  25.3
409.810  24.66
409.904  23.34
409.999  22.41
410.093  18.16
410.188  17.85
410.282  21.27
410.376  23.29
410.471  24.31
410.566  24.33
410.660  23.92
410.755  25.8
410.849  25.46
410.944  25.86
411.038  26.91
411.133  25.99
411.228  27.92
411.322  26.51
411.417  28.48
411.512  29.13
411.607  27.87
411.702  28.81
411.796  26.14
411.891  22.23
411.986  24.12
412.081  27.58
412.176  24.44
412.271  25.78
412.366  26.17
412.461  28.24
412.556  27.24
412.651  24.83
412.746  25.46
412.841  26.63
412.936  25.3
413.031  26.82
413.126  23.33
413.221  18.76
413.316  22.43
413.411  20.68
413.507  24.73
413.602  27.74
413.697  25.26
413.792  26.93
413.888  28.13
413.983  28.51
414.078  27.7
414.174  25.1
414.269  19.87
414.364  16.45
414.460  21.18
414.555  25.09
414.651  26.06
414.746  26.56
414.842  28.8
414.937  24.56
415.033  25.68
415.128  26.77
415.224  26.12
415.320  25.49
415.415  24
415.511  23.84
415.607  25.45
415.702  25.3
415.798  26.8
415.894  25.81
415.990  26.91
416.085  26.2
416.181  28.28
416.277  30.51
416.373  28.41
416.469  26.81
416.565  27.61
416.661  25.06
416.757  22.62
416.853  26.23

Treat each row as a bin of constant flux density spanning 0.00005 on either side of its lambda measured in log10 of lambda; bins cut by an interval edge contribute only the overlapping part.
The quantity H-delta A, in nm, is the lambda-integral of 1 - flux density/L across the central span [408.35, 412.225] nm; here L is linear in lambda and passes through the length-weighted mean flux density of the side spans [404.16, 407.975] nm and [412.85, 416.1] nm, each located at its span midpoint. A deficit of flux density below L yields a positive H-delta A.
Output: -0.304 nm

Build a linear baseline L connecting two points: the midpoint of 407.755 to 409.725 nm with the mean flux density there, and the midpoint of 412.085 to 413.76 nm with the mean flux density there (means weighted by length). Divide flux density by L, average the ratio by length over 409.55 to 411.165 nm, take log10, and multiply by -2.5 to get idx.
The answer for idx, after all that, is 0.093 mag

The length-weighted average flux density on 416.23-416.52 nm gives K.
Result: 28.5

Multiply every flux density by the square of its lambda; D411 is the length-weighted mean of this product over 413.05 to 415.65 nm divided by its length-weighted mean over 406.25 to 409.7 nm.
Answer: 1.05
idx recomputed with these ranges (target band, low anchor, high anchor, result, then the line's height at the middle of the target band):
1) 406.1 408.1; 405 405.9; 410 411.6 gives 0.11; 24.3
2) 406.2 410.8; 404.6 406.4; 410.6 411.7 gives 0.06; 25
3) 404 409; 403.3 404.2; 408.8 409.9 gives 0.10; 25.5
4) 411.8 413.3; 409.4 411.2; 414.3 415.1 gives -0.04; 24.1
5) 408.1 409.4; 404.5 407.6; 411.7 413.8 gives -0.15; 23.5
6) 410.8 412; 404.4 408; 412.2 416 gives -0.11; 24.1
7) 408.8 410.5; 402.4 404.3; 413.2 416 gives -0.01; 24.5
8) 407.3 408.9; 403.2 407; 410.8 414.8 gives -0.05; 23.9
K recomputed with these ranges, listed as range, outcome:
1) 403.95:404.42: 25.3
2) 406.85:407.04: 25.3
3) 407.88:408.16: 26.7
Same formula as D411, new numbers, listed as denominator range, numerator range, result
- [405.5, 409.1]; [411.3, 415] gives 1.10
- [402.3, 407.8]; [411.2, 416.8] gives 1.18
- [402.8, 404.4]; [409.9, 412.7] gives 1.09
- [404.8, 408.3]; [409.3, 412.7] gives 1.11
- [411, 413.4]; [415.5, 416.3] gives 1.05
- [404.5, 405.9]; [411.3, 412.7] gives 1.21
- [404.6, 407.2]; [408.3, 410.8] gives 1.12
